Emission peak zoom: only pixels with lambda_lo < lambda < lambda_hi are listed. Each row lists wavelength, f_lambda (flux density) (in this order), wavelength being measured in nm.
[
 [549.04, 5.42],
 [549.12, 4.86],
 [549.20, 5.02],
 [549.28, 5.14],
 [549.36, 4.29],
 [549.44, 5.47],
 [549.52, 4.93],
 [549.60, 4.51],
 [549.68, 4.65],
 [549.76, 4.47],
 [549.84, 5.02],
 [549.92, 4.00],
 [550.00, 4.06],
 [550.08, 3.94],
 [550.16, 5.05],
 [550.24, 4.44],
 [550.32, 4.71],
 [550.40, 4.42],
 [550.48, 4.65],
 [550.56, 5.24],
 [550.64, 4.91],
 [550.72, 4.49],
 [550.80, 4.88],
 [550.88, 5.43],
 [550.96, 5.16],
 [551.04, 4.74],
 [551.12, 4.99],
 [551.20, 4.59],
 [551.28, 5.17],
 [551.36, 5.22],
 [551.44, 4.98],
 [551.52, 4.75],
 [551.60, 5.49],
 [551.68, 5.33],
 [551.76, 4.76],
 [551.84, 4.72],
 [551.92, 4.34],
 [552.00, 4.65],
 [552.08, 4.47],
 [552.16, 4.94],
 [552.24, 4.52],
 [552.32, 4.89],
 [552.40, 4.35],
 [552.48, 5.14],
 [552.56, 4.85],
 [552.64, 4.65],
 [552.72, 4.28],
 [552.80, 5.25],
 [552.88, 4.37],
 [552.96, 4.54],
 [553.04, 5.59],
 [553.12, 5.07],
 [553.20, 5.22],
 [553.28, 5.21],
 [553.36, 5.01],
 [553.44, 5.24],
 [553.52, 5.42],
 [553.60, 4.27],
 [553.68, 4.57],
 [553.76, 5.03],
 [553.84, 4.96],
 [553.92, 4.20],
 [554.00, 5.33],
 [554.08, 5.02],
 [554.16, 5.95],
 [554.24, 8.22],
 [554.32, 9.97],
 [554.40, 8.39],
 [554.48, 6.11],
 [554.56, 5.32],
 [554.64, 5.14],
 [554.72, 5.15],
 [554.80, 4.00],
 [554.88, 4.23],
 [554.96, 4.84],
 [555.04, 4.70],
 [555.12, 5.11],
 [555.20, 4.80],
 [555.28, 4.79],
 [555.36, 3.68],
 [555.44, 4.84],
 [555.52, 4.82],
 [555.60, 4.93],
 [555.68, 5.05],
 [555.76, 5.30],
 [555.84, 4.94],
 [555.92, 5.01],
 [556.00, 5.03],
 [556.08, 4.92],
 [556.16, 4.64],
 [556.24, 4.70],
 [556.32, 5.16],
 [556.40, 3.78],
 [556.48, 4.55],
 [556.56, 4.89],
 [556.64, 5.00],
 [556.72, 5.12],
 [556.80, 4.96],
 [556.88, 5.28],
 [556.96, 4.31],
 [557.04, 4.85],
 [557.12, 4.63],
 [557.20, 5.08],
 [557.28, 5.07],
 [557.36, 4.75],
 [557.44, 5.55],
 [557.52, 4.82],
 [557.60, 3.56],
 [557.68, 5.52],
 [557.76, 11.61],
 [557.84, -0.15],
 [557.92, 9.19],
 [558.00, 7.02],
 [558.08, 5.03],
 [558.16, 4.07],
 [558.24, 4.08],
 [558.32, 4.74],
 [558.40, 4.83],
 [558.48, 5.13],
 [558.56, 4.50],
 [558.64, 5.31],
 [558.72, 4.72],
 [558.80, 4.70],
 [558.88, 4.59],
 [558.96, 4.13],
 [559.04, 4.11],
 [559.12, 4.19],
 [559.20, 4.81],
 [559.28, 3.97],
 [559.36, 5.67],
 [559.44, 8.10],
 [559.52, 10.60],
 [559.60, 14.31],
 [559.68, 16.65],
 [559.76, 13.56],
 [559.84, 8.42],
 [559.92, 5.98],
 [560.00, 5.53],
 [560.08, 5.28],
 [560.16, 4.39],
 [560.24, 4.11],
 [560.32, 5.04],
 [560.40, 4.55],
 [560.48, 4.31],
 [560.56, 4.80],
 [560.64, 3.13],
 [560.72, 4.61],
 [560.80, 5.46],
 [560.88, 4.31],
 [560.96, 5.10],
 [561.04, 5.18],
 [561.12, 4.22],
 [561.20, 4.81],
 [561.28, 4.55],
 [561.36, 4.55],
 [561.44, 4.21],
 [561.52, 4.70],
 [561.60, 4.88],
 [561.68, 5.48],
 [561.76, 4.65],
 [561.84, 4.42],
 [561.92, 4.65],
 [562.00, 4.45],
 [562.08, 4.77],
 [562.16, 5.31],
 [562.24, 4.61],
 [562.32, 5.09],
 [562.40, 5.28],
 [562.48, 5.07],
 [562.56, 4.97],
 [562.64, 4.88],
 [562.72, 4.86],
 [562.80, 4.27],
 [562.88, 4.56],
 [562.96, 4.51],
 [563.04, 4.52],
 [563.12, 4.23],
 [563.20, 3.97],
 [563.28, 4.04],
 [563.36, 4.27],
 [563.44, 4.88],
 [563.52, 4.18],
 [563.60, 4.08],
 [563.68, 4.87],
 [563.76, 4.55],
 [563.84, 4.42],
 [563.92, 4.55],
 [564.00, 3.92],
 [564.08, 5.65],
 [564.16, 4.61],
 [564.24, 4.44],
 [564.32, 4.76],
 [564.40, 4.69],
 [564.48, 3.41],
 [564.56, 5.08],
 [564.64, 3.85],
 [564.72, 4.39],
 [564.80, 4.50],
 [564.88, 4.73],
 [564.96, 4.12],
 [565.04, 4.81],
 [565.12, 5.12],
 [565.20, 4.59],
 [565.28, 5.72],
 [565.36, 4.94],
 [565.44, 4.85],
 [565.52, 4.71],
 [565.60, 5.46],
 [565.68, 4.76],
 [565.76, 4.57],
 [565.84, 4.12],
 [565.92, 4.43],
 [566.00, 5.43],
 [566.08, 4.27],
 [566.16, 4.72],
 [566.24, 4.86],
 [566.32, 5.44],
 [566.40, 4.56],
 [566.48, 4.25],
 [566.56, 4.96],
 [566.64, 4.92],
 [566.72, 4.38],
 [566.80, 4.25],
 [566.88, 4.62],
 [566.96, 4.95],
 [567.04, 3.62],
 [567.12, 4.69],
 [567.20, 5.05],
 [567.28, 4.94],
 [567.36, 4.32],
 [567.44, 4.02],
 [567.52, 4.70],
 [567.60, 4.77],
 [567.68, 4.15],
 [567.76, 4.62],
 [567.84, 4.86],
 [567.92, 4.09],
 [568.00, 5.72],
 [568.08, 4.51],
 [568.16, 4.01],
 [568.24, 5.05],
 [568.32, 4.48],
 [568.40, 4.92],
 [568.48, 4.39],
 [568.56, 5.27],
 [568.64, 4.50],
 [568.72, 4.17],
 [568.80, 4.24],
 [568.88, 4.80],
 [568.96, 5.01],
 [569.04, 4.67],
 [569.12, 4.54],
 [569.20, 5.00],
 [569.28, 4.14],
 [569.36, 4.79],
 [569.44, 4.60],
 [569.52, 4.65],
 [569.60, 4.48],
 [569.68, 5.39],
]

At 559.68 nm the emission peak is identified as [O III] 5007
